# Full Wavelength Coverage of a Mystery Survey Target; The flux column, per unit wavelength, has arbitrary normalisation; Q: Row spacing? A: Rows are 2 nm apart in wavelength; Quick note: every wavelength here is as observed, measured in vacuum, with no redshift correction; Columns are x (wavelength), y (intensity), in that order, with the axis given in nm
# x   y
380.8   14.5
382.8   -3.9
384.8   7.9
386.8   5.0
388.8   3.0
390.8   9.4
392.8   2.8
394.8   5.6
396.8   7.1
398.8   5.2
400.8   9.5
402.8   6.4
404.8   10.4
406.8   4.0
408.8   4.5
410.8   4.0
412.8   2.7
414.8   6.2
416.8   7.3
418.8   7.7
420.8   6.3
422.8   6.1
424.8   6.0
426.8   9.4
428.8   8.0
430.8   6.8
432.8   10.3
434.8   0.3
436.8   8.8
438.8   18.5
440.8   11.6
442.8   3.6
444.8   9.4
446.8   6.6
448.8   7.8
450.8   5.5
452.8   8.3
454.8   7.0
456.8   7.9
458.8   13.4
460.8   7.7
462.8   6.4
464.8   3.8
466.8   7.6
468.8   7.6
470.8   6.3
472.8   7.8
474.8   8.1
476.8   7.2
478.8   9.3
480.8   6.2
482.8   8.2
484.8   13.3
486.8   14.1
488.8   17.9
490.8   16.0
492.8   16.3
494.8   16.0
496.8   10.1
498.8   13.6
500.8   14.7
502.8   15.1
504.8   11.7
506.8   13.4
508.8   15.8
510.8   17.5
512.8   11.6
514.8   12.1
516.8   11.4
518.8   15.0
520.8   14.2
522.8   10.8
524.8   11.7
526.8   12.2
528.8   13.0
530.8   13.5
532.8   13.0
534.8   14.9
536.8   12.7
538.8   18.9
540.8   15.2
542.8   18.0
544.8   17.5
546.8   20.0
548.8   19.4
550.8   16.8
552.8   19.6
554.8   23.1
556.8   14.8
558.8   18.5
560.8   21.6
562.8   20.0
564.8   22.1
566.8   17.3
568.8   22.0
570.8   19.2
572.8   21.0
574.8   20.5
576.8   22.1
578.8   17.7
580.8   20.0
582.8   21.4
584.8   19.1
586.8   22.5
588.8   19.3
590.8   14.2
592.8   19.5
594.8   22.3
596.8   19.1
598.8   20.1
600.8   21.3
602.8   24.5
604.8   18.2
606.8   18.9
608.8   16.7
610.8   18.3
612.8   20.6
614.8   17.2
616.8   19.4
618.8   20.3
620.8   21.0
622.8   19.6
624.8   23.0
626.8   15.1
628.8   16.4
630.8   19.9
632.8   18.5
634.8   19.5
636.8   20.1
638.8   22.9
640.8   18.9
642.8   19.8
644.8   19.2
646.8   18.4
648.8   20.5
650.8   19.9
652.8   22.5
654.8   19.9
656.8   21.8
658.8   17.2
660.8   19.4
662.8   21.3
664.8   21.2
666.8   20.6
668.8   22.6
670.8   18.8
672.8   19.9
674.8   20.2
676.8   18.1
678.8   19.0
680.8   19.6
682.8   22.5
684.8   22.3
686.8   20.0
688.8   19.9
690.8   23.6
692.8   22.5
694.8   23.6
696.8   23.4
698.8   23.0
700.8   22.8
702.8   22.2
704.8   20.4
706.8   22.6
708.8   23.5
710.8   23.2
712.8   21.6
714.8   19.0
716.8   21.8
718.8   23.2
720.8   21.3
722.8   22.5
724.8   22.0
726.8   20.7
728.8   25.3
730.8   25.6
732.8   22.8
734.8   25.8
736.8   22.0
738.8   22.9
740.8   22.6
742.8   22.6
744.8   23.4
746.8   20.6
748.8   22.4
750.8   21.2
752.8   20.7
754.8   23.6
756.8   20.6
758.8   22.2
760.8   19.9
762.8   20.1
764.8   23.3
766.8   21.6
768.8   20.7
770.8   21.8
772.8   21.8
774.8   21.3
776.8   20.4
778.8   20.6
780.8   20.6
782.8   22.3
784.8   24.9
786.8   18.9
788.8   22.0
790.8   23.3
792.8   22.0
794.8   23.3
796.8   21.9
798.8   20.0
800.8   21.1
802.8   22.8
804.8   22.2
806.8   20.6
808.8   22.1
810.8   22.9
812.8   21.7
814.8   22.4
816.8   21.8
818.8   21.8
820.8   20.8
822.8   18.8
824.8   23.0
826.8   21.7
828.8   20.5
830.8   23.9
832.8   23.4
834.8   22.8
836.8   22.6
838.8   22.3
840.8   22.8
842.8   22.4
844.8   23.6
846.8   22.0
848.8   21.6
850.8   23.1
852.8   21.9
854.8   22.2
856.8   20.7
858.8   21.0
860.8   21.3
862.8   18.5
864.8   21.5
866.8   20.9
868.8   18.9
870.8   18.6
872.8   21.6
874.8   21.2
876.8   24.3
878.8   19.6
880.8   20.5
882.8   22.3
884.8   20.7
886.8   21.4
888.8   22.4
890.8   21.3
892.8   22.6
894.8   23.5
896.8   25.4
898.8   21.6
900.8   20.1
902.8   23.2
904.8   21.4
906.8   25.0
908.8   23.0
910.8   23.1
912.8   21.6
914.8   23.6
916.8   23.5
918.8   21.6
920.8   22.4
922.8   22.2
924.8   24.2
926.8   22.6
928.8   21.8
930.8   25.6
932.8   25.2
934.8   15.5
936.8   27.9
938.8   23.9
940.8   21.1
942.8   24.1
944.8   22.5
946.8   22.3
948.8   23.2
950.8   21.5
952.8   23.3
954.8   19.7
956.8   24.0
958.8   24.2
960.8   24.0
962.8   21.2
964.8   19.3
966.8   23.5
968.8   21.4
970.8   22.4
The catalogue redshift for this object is 0.212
